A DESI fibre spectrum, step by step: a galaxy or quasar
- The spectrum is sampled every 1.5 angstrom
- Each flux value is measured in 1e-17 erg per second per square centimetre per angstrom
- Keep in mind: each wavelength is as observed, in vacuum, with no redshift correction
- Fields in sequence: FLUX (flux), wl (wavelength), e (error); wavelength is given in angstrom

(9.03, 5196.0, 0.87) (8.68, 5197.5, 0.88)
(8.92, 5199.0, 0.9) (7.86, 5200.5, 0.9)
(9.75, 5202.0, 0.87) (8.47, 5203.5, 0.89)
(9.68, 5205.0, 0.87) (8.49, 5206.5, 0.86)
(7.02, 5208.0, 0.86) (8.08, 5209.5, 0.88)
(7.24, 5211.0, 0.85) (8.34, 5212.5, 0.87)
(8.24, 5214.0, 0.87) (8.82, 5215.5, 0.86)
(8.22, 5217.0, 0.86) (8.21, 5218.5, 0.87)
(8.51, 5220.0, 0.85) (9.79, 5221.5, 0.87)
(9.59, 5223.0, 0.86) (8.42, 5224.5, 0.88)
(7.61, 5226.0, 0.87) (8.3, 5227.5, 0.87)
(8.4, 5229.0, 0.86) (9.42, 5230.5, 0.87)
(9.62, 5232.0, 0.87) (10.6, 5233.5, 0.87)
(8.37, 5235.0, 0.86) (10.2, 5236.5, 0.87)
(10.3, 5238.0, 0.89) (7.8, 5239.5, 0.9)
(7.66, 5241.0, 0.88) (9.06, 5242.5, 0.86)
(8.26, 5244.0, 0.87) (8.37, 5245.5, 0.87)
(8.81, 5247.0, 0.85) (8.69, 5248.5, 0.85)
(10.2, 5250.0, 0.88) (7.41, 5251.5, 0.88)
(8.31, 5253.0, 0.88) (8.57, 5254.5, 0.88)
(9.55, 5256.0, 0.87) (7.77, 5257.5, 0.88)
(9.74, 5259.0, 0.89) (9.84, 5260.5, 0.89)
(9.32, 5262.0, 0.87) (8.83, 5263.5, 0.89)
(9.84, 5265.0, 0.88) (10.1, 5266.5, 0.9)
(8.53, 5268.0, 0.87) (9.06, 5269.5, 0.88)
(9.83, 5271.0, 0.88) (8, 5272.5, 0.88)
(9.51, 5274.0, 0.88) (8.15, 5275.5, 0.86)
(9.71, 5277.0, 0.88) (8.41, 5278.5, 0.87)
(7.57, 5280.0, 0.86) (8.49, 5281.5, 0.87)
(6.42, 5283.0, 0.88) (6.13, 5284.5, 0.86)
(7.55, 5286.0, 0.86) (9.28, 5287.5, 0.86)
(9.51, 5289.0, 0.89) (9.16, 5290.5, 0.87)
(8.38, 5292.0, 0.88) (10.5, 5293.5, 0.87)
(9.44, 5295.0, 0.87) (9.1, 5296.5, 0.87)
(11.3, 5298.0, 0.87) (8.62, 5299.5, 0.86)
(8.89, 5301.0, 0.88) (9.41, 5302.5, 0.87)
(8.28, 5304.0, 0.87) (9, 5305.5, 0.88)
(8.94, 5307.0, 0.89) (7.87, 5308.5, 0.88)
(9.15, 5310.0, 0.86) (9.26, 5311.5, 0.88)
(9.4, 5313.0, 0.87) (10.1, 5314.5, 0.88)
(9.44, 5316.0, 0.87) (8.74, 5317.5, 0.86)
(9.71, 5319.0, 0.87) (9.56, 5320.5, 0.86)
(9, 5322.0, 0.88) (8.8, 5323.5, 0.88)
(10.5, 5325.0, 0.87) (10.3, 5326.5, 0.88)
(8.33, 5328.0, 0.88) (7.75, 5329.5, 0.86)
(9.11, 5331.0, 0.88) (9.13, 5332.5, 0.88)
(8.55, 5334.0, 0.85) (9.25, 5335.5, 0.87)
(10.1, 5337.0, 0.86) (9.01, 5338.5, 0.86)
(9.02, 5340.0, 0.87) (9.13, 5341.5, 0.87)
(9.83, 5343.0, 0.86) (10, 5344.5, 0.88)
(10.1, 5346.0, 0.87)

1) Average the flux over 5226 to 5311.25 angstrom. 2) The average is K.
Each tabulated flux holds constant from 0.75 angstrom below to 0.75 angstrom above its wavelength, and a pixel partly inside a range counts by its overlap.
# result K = 8.88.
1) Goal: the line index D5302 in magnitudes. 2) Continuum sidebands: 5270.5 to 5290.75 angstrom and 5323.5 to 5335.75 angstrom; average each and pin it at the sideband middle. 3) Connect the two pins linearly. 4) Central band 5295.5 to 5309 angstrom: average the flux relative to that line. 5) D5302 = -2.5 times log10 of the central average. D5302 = -0.05 mag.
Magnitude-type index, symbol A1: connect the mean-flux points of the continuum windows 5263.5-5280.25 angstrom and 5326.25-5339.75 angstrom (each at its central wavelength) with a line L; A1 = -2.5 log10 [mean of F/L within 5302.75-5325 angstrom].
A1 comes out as -0.02 mag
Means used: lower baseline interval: 9.01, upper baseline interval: 9.01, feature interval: 9.14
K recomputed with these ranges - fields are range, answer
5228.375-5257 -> 8.92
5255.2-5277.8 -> 9.18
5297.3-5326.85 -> 9.3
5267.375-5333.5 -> 8.94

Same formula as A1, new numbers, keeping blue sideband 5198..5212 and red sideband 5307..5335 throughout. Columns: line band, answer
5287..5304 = -0.05 mag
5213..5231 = -0.01 mag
